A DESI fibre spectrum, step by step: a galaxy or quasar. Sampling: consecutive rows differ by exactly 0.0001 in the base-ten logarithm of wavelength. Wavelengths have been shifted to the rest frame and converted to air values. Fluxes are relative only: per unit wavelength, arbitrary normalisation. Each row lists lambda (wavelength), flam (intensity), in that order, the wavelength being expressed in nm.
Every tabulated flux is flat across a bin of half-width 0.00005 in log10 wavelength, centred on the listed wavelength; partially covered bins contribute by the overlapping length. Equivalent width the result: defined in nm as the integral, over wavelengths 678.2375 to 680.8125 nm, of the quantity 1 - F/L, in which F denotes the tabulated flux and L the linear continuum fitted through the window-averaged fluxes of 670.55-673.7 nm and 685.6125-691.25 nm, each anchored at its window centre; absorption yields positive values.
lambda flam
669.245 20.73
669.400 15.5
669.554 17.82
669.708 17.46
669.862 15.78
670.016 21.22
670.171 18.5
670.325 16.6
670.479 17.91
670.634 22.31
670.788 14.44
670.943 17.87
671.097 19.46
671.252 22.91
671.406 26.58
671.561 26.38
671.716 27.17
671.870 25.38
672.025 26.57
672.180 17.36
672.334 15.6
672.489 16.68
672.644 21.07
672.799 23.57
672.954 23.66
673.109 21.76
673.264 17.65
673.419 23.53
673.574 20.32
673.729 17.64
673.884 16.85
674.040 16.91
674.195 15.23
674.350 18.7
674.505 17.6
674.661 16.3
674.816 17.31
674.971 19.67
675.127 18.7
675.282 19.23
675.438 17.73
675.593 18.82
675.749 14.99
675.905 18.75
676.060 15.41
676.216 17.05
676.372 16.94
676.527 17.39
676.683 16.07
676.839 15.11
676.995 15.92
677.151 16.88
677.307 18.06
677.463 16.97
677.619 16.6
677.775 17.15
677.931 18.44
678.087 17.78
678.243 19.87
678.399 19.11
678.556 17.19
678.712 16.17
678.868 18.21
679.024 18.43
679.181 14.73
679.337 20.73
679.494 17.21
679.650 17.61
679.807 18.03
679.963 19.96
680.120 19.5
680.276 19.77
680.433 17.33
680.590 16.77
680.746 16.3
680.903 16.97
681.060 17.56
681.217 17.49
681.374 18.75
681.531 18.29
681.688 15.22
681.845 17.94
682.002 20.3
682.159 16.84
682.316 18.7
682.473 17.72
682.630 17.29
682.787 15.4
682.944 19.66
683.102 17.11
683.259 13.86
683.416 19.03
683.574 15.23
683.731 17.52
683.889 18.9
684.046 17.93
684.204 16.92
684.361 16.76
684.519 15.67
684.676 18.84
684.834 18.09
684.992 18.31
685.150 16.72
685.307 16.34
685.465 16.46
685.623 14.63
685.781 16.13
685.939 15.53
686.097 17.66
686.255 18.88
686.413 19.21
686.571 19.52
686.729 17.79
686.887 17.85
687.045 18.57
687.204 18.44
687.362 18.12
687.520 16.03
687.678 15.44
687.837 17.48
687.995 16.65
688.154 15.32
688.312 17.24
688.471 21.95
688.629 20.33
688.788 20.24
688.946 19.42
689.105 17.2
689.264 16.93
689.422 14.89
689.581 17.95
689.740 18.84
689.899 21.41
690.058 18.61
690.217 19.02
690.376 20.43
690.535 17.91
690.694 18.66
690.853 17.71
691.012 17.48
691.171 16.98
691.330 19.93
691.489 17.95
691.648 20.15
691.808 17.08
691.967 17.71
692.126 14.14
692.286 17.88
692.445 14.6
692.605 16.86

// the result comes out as 0.24 nm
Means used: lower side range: 21.4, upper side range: 18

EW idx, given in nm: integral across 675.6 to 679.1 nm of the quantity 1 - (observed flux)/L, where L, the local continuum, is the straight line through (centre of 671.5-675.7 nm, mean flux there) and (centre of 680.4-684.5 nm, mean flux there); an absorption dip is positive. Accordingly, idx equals 0.29 nm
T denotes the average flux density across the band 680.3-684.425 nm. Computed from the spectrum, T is 17.4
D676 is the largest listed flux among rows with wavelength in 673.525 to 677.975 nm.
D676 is 20.32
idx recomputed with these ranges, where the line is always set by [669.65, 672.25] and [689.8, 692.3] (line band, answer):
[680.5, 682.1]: 0.16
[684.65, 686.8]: 0.18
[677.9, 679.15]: 0.12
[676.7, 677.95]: 0.20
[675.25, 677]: 0.28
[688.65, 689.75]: 0.03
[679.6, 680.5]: 0.04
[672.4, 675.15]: 0.19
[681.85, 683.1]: 0.10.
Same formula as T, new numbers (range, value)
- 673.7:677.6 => 17.2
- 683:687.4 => 17.4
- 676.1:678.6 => 17.3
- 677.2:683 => 17.8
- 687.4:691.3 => 18.1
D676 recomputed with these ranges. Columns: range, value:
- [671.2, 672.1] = 27.17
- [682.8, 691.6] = 21.95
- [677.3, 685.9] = 20.73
